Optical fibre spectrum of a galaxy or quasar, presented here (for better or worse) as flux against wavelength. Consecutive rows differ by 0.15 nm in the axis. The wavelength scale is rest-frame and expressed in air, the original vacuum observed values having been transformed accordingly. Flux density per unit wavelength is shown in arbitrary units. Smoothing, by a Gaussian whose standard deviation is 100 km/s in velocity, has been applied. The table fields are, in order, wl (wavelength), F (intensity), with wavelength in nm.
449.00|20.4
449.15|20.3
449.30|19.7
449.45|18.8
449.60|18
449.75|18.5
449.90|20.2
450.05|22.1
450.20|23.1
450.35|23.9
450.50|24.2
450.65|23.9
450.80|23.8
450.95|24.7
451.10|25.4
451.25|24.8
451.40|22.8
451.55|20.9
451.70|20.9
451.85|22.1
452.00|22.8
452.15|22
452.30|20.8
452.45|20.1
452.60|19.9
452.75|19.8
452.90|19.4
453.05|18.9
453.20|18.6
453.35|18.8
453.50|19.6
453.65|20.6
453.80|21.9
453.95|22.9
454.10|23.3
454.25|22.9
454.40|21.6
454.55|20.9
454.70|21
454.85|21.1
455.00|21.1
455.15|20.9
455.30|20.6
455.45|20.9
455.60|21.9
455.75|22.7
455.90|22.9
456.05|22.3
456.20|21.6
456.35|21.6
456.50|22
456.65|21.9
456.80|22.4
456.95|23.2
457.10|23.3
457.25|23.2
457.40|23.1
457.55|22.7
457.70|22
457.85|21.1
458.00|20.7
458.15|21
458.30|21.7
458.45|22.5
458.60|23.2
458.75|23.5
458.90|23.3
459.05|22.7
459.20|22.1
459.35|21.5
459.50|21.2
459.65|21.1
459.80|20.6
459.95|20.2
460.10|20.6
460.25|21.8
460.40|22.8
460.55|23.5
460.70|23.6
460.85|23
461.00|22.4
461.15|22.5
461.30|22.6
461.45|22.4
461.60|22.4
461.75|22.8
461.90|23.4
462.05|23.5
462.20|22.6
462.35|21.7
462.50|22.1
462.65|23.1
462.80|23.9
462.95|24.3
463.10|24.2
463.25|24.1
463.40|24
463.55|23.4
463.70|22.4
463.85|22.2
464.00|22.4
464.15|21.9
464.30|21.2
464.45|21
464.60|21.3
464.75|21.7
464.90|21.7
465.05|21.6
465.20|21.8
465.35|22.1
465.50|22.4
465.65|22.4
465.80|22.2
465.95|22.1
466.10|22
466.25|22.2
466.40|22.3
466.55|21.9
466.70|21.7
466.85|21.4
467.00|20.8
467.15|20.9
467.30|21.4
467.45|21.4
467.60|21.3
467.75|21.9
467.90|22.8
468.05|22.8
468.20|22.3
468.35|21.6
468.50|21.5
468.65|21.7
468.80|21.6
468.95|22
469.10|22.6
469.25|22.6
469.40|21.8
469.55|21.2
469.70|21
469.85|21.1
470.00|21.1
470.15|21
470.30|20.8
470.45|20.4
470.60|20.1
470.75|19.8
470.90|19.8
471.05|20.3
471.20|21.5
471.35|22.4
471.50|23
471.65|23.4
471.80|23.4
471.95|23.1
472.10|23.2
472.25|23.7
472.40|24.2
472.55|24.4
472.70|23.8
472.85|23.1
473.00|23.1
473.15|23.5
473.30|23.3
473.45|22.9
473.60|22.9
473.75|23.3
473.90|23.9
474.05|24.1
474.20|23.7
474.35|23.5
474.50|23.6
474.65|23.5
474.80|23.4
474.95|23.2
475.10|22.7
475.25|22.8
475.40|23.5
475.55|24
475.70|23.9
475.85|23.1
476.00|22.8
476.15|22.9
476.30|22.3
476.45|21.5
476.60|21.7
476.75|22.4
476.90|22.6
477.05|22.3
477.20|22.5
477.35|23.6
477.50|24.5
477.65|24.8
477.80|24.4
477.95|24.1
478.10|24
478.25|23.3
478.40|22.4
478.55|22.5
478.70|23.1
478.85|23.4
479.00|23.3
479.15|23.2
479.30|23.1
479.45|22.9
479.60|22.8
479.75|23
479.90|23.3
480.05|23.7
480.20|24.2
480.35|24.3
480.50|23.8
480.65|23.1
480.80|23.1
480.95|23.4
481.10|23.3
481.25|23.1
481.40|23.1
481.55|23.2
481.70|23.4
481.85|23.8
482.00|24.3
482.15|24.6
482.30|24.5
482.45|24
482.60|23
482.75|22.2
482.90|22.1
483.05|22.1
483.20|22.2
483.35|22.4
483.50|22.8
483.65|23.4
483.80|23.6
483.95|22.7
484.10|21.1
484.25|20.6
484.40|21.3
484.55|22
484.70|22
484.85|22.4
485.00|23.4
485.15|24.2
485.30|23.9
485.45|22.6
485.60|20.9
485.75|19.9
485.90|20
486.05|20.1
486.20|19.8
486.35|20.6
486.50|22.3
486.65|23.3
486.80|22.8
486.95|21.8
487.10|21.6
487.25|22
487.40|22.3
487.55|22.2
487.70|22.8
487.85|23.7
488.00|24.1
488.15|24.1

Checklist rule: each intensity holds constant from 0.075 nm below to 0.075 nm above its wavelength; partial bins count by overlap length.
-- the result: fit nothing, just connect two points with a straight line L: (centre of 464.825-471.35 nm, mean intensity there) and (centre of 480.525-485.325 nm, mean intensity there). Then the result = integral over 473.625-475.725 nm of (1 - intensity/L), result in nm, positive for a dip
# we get -0.124 nm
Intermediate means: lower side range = 21.6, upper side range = 22.9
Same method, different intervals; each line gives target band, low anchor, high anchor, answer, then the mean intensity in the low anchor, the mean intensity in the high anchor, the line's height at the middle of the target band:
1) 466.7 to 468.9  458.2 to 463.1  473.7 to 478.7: 0.111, 22.5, 23.2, 22.8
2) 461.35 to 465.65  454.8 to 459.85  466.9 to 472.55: -0.128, 22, 21.8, 21.9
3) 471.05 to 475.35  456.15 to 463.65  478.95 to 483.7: -0.053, 22.5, 23.3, 23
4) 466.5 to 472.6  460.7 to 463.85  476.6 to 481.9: 0.353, 23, 23.3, 23.2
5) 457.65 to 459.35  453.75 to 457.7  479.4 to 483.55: 0.005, 22.1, 23.3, 22.2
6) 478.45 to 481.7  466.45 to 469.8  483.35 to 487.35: -0.204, 21.7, 22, 21.9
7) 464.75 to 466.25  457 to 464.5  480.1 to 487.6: 0.031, 22.5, 22.6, 22.5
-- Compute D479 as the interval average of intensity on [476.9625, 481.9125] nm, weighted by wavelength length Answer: 23.4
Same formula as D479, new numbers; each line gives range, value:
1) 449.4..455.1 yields 21.5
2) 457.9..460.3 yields 21.7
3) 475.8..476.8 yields 22.4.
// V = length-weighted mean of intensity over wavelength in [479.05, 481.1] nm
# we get 23.4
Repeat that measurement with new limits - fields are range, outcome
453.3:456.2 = 21.5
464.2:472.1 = 21.7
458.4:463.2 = 22.5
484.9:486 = 22.1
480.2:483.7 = 23.3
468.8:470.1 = 21.7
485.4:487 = 21.3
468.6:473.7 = 22.2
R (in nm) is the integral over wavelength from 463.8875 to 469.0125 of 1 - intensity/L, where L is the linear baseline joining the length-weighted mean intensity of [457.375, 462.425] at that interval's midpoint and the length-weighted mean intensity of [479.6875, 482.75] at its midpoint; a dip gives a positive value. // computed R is 0.19 nm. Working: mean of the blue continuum 22.2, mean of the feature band 21.8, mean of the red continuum 23.6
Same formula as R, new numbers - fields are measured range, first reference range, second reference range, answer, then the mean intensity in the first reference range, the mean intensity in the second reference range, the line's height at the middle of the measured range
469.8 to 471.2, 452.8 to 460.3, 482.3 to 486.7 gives 0.09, 21.6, 22.1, 21.9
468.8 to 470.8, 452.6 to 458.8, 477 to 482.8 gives 0.13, 21.6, 23.5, 22.7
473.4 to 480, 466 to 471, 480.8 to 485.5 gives -0.27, 21.5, 22.9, 22.3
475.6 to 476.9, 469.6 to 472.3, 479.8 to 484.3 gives -0.02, 21.6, 23.2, 22.3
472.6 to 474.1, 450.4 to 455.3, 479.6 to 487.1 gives -0.07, 21.6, 22.7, 22.3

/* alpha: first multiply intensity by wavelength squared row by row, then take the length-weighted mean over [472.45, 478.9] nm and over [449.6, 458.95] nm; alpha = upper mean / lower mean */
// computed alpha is 1.17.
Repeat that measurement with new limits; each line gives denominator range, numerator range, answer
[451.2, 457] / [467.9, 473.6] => 1.11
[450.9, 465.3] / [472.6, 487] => 1.14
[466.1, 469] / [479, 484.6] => 1.12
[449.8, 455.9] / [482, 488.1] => 1.18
